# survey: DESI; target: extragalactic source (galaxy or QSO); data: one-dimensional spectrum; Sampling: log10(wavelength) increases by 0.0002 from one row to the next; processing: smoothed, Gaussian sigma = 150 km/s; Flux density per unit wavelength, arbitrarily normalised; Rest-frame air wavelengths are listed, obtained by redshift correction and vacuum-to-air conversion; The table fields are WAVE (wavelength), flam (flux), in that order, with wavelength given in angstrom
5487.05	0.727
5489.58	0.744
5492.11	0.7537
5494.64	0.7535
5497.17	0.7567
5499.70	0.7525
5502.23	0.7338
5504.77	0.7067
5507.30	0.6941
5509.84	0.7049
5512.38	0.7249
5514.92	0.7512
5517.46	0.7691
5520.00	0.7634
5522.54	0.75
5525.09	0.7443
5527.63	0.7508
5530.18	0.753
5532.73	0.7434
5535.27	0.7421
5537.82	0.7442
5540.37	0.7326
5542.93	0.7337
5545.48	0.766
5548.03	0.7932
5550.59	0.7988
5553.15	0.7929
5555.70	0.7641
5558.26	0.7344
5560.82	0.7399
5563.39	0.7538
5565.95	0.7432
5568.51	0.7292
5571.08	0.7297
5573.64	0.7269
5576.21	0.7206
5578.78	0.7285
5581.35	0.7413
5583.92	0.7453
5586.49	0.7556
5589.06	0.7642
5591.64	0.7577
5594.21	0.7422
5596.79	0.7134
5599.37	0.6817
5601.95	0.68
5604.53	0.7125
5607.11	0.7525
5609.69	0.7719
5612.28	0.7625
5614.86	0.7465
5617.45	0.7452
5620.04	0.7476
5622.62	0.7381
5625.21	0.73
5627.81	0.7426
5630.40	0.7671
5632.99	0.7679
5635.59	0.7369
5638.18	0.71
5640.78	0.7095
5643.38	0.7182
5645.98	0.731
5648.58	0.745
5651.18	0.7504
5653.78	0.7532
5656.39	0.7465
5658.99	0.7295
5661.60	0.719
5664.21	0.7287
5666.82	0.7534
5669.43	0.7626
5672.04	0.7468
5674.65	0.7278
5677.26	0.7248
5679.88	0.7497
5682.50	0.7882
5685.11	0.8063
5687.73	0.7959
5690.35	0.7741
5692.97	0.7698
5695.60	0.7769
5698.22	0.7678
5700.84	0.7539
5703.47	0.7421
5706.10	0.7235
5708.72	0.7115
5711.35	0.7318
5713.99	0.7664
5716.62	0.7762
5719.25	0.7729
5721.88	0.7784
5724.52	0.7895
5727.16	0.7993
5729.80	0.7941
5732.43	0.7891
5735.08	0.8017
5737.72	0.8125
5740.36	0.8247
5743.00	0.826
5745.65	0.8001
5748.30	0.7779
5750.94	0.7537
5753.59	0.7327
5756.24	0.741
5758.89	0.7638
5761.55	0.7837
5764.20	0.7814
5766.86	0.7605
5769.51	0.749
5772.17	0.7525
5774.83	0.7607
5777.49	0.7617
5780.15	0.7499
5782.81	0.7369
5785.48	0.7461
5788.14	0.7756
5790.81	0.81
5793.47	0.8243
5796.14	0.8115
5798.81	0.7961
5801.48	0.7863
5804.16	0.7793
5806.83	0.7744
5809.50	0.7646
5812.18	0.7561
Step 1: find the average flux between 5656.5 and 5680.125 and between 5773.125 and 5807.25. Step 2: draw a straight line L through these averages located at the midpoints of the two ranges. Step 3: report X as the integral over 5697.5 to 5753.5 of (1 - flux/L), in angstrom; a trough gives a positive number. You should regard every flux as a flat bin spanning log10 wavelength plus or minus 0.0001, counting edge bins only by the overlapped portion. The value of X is -1.4 angstrom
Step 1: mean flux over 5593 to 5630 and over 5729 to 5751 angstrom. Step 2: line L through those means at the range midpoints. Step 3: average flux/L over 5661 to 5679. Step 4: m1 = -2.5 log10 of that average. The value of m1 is 0.04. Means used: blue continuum 0.734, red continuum 0.801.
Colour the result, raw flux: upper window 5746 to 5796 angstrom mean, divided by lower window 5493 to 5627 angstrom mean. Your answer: 1.03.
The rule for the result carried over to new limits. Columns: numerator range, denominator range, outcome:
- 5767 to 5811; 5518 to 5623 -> 1.04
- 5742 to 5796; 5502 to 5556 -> 1.03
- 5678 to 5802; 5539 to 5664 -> 1.04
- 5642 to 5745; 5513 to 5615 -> 1.02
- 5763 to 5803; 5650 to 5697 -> 1.02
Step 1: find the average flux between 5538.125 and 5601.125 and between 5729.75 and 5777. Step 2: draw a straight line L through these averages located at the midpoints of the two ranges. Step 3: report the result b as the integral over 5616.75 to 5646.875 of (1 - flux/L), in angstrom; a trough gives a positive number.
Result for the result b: 0.8 angstrom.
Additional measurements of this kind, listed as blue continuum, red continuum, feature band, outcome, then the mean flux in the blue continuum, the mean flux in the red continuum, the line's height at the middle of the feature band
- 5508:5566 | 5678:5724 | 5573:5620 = 1.2 angstrom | 0.751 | 0.764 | 0.756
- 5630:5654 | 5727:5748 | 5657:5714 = 1.2 angstrom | 0.737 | 0.805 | 0.768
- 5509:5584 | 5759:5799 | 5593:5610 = 0.8 angstrom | 0.747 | 0.772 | 0.753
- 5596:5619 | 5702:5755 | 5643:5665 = 0.3 angstrom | 0.73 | 0.775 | 0.747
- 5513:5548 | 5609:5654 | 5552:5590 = 0.2 angstrom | 0.751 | 0.742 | 0.747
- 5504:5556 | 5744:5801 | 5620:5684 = 1.6 angstrom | 0.749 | 0.771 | 0.76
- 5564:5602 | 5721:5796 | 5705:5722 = 0.4 angstrom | 0.733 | 0.778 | 0.767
